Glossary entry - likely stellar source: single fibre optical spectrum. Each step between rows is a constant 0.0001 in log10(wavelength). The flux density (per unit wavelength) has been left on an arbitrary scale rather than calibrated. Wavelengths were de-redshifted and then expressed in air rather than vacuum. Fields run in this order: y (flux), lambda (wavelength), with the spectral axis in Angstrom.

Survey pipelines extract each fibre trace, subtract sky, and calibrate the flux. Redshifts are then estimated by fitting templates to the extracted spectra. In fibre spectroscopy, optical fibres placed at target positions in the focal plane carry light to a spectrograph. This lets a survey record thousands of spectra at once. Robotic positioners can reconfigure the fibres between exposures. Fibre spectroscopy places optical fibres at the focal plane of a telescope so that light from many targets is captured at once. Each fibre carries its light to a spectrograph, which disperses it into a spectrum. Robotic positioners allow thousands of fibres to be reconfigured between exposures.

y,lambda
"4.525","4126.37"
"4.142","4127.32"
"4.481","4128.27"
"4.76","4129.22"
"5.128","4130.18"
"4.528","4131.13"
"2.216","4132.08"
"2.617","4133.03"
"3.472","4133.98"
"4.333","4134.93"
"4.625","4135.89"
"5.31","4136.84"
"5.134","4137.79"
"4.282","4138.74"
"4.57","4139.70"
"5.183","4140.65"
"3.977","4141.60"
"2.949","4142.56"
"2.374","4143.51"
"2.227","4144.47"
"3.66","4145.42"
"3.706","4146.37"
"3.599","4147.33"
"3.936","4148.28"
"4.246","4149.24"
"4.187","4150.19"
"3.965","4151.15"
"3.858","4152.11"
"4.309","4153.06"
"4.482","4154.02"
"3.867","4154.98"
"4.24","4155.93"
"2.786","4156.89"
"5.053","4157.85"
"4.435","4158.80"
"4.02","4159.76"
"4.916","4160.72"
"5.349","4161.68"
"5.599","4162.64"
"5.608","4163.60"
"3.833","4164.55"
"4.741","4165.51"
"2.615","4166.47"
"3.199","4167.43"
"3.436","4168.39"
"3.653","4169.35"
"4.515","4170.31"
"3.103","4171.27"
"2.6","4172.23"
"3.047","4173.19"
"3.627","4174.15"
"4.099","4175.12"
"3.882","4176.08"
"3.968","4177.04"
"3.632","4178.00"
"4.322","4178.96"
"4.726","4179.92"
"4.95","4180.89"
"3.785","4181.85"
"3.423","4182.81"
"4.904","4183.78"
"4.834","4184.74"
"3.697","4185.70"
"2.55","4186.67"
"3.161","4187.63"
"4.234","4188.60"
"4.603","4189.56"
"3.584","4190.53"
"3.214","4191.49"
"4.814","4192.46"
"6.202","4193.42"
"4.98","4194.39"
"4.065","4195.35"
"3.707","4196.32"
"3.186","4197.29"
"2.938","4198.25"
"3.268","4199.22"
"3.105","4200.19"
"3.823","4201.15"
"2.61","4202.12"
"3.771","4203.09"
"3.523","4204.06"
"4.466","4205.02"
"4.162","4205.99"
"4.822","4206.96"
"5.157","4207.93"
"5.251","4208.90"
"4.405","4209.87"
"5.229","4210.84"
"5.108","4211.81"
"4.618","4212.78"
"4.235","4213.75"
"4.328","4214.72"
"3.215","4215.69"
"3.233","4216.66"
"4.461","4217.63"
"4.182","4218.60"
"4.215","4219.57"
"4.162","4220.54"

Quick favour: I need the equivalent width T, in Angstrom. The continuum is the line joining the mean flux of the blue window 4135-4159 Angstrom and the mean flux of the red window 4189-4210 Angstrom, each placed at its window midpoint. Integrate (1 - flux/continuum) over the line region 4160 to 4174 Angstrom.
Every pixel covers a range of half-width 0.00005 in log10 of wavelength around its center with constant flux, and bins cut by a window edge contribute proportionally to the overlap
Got 0.16 Angstrom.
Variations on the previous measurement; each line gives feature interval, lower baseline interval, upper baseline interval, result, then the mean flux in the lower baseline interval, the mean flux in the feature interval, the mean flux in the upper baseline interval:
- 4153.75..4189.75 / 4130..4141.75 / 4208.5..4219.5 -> 2.3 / 4.25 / 4.03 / 4.38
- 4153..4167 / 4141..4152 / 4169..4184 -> -2.6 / 3.56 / 4.39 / 3.87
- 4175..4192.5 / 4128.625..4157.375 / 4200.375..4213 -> 0.9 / 3.95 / 4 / 4.35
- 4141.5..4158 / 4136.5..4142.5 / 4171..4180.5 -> 2.4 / 4.6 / 3.71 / 3.72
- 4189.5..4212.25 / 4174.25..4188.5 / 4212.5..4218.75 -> -0.9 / 3.99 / 4.16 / 4.01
